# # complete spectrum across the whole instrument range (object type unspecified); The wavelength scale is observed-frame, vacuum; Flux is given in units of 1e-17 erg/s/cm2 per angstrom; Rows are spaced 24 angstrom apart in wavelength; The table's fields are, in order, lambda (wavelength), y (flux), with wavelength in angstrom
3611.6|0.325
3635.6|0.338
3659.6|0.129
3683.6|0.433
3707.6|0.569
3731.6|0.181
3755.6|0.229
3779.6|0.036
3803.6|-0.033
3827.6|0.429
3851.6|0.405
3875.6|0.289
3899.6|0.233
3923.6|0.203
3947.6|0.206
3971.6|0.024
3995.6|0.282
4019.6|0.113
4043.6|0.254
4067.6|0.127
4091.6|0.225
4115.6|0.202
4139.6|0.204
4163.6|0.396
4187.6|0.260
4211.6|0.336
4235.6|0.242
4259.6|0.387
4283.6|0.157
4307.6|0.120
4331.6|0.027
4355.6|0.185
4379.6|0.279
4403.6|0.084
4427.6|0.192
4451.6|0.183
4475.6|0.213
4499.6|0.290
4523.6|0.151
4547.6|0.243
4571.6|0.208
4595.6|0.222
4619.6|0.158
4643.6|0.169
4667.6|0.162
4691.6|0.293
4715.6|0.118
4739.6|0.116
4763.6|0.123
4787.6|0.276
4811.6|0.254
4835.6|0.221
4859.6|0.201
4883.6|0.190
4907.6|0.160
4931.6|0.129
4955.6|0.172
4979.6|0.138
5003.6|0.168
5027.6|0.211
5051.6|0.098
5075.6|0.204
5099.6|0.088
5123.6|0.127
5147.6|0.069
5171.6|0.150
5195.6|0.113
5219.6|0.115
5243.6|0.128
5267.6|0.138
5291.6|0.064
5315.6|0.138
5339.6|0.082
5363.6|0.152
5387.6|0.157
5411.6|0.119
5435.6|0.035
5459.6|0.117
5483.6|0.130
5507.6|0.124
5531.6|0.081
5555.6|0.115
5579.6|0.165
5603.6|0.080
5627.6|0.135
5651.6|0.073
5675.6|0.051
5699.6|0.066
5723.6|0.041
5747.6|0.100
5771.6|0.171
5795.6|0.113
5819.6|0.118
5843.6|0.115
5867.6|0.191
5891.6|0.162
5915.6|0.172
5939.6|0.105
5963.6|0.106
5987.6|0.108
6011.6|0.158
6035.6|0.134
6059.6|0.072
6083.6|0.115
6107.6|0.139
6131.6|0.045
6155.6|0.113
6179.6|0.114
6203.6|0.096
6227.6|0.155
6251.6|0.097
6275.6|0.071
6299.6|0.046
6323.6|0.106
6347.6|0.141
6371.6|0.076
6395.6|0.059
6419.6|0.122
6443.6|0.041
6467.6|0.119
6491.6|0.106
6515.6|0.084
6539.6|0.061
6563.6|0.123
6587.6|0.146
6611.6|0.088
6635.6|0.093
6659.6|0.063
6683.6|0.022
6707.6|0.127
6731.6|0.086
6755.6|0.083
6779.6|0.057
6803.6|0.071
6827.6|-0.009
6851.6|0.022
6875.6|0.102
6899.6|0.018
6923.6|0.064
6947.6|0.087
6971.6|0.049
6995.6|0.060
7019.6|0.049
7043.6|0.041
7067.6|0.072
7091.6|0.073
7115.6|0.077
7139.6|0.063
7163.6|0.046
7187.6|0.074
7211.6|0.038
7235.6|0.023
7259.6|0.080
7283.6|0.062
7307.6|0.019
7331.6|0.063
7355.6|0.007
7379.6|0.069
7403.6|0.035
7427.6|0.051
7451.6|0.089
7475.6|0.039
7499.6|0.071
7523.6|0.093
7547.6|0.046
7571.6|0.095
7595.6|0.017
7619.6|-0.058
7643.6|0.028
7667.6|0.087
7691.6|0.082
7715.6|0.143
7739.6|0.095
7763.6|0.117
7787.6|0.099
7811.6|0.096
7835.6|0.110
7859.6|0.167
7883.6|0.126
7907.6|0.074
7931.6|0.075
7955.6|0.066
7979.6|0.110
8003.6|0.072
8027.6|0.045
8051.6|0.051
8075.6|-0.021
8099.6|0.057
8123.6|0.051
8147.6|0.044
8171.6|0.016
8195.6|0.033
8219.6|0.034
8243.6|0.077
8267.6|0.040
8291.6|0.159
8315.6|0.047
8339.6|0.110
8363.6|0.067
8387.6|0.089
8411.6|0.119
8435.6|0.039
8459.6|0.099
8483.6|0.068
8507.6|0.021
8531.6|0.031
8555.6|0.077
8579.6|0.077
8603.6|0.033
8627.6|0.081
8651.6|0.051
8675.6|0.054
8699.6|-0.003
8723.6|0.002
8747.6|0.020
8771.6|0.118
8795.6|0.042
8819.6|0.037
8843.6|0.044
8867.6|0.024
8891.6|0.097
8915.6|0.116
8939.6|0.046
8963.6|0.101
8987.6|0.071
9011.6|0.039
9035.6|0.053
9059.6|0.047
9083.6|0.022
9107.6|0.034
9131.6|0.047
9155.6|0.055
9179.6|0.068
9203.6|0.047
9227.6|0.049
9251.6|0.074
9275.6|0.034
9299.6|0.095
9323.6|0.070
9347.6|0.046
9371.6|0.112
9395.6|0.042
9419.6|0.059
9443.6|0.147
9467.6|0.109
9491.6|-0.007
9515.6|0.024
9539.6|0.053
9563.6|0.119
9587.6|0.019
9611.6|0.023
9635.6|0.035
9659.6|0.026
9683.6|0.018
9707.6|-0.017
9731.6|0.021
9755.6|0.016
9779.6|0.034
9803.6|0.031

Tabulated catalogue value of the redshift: 0.61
